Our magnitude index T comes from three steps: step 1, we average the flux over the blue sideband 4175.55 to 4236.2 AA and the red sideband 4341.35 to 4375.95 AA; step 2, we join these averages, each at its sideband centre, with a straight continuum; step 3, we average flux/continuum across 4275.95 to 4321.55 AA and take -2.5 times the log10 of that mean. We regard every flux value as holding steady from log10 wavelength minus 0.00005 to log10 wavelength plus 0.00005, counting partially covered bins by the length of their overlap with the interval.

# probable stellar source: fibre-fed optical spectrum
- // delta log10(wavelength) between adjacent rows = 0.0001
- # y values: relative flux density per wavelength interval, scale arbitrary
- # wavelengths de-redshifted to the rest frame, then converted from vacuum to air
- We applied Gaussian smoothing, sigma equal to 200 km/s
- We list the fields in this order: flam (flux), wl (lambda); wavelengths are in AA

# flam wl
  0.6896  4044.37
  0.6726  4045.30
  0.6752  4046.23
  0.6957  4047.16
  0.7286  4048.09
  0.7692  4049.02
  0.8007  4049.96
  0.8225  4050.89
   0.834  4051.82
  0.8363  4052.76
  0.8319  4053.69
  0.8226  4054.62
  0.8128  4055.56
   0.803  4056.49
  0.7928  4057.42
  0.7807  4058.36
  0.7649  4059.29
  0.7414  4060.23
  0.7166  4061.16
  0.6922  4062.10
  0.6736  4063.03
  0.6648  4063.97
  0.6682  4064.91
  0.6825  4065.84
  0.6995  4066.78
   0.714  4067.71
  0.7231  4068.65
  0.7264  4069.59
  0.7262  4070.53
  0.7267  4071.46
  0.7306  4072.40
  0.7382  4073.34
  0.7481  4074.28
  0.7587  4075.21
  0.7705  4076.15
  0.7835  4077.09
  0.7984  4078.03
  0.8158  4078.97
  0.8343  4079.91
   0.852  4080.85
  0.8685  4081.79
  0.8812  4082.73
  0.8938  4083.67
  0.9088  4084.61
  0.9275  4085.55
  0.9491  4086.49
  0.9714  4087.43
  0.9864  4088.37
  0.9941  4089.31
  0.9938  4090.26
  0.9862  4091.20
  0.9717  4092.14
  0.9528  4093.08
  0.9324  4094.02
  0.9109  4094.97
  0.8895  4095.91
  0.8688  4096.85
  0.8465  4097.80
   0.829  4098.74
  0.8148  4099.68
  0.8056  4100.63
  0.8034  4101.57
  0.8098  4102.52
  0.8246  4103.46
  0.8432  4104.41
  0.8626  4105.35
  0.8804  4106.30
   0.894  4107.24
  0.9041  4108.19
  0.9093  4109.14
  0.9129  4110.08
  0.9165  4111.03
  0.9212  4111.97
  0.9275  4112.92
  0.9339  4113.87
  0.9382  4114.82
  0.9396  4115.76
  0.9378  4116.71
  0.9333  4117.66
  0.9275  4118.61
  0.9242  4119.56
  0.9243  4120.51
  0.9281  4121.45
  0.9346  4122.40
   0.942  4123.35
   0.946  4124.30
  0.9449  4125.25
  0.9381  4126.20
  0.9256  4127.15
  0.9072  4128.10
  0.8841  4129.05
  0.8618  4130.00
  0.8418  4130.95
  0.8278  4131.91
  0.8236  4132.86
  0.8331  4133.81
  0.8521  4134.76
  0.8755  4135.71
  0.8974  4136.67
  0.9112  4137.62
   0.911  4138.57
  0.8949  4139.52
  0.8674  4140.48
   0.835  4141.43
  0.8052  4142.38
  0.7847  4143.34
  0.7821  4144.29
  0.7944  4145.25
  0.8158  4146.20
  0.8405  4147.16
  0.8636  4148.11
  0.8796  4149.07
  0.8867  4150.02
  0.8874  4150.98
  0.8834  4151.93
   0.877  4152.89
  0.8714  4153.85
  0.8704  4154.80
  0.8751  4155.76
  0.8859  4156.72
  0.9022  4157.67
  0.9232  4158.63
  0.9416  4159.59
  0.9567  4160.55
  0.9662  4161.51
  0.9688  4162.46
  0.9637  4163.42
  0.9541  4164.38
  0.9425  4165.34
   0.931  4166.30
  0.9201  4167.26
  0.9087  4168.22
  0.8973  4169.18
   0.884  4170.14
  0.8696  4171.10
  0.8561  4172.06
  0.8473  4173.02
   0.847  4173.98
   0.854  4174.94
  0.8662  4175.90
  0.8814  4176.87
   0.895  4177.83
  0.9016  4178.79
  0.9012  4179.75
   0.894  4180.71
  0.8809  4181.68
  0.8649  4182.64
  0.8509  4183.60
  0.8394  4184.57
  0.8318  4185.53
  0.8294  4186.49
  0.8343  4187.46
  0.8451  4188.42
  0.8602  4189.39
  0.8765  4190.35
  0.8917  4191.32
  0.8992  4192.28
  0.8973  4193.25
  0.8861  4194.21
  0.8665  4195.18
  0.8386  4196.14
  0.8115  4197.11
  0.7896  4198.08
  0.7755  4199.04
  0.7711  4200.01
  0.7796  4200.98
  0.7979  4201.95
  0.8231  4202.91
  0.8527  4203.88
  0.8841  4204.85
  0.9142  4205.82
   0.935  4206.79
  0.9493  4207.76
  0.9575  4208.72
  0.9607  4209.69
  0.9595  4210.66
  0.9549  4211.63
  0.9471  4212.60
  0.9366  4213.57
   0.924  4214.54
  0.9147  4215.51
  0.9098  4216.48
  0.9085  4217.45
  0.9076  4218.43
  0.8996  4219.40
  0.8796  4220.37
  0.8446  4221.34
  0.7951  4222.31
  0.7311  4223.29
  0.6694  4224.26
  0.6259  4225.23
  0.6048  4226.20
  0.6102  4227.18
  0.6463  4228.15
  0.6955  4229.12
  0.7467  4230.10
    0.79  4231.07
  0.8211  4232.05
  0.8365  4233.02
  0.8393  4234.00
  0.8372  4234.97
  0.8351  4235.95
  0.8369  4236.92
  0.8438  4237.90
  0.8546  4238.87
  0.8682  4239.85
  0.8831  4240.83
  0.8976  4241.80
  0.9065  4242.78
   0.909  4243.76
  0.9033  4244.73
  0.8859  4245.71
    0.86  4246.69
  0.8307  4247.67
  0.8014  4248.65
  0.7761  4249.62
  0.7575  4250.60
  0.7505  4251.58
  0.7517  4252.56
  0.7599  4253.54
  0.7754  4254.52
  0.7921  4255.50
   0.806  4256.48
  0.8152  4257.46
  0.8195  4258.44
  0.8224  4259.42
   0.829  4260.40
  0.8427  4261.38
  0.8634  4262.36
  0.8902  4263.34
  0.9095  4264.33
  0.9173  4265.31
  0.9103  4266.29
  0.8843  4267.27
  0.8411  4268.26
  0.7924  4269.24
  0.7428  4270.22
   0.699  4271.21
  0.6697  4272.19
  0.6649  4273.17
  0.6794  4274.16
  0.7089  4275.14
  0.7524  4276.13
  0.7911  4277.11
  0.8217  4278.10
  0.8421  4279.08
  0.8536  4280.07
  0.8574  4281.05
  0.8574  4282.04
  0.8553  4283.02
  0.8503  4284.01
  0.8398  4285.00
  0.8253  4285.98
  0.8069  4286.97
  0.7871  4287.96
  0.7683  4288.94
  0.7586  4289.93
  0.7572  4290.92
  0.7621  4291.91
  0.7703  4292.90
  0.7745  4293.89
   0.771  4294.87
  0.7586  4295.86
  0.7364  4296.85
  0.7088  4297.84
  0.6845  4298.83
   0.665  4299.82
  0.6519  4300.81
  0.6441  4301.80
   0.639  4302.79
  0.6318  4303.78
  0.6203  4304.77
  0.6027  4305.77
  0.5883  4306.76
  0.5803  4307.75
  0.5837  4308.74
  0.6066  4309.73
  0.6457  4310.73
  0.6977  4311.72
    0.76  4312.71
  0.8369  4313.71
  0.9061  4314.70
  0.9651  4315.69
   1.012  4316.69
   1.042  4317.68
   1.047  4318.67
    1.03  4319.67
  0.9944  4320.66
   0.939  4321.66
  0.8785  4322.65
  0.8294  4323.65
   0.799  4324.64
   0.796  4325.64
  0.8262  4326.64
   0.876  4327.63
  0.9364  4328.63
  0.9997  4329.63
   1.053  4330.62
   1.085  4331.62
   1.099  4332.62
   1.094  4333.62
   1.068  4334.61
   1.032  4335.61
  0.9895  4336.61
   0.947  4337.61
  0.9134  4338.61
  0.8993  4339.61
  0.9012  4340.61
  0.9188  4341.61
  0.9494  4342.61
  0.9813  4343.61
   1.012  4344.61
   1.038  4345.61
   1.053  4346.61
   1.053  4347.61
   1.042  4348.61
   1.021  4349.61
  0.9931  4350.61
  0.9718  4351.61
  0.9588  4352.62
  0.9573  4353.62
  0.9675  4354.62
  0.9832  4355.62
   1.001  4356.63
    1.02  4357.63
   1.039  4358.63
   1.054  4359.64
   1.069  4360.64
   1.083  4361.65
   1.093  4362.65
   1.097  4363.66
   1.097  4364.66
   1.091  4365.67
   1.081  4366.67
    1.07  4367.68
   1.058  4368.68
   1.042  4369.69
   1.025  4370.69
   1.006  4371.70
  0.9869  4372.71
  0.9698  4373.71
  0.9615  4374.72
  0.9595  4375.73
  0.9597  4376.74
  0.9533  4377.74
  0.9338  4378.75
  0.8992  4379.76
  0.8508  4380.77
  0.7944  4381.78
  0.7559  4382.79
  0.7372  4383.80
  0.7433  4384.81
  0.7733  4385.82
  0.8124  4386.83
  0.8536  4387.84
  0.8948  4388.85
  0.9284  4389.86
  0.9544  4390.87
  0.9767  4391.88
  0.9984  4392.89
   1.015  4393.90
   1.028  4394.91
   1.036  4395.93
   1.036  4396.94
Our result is 0.22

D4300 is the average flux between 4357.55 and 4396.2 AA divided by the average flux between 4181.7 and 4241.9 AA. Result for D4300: 1.15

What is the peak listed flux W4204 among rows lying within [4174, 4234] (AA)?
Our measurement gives 0.9607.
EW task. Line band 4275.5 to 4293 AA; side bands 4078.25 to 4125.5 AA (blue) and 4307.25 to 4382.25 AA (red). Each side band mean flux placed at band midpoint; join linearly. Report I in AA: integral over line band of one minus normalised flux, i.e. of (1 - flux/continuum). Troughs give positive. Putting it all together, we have 2.5 AA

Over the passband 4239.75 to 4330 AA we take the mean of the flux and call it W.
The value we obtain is 0.802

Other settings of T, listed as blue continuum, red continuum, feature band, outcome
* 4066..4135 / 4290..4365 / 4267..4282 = 0.15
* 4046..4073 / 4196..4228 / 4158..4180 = -0.12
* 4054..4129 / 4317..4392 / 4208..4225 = 0.03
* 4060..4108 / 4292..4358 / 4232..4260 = 0.04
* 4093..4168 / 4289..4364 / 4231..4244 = 0.04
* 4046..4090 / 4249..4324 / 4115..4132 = -0.16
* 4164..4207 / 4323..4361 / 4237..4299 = 0.15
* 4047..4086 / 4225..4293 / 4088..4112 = -0.15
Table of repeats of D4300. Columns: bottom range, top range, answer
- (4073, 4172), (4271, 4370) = 0.99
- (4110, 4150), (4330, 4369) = 1.15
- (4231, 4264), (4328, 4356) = 1.20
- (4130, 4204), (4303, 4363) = 1.06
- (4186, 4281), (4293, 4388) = 1.09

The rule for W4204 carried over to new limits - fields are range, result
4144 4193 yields 0.9688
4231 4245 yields 0.909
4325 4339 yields 1.099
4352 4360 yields 1.054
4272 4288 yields 0.8574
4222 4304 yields 0.9173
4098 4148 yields 0.946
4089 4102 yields 0.9941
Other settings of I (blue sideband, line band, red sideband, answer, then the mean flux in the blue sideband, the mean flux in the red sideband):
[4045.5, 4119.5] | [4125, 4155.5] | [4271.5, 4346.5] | -1.2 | 0.833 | 0.832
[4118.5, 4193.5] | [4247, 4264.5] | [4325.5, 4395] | 2.2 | 0.884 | 0.973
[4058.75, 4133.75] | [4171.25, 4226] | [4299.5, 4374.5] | 1.5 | 0.855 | 0.928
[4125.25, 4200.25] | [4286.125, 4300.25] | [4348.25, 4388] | 2.7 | 0.874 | 0.97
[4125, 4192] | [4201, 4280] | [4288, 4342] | 2.6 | 0.879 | 0.831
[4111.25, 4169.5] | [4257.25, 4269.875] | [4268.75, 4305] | -1.3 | 0.896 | 0.752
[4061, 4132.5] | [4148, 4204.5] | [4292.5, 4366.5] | -0.2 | 0.858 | 0.9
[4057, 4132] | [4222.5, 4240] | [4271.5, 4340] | 1.5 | 0.854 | 0.819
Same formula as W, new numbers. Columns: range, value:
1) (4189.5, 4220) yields 0.884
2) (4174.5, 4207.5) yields 0.857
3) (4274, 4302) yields 0.773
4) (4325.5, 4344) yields 0.97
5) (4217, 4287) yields 0.809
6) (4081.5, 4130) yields 0.91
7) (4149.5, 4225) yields 0.88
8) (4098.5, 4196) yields 0.884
